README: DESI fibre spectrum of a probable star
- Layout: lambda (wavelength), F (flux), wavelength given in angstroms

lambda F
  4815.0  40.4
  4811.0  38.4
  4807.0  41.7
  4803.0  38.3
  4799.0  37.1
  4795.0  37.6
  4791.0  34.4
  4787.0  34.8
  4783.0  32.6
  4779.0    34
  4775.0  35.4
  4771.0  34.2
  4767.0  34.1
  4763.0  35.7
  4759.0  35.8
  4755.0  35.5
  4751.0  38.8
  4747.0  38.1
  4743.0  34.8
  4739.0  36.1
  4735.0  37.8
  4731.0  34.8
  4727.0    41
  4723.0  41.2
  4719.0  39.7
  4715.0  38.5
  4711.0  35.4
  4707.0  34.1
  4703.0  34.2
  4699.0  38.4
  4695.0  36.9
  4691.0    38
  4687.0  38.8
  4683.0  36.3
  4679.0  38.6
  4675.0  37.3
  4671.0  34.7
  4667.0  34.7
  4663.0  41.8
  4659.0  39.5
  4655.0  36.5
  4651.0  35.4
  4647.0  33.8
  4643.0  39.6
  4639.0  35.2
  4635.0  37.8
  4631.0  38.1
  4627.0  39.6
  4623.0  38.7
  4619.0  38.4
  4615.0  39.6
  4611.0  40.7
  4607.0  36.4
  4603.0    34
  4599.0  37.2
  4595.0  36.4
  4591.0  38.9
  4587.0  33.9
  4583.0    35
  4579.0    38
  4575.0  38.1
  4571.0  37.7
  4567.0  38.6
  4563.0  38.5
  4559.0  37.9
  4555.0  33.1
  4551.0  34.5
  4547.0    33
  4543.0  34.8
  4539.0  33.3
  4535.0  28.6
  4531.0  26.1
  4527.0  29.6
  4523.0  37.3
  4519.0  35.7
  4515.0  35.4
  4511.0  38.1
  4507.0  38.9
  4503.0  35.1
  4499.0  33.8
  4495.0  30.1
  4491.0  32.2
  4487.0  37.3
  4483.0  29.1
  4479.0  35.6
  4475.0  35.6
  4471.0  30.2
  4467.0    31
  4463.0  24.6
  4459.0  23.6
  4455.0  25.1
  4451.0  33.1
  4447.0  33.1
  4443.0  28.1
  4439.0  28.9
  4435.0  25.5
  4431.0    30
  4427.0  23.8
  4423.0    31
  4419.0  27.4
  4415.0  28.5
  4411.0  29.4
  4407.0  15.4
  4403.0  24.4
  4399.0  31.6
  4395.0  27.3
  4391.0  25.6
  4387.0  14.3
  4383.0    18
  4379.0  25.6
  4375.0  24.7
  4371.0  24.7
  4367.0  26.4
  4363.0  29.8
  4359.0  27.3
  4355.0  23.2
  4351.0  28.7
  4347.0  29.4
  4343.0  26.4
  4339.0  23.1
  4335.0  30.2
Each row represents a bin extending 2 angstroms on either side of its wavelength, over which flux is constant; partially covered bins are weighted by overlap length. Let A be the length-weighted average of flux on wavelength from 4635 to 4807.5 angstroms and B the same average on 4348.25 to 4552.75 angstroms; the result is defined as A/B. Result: 1.25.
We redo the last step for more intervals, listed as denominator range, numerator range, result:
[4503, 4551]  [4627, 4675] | 1.10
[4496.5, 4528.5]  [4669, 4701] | 1.05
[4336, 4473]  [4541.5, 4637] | 1.40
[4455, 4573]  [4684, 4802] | 1.10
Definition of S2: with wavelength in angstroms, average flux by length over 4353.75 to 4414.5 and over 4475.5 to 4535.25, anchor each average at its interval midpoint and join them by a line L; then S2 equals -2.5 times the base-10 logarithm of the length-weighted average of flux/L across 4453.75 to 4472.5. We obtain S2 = 0.14 mag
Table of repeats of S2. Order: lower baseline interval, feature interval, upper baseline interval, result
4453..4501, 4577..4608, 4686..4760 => -0.08 mag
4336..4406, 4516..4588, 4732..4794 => -0.16 mag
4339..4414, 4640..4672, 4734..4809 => -0.13 mag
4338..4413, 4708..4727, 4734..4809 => -0.12 mag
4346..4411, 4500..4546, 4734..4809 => -0.17 mag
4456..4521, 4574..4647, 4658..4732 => -0.05 mag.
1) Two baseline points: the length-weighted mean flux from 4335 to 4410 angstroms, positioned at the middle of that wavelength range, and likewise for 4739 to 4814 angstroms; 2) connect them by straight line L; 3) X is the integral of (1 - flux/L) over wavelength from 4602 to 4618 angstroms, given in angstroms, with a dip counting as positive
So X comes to -3.21 angstroms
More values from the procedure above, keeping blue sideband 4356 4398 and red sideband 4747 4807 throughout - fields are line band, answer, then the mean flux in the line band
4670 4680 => -1.2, 36.9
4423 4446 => -1.5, 27.8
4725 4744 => -1.3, 37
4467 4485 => -3.4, 32.4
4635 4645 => -1.7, 37.5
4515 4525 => -2.7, 36.3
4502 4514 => -3.9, 37.4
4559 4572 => -3.6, 38.3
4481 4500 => -3.2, 32.4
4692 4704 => -1.1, 36.8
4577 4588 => -2.0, 35.8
